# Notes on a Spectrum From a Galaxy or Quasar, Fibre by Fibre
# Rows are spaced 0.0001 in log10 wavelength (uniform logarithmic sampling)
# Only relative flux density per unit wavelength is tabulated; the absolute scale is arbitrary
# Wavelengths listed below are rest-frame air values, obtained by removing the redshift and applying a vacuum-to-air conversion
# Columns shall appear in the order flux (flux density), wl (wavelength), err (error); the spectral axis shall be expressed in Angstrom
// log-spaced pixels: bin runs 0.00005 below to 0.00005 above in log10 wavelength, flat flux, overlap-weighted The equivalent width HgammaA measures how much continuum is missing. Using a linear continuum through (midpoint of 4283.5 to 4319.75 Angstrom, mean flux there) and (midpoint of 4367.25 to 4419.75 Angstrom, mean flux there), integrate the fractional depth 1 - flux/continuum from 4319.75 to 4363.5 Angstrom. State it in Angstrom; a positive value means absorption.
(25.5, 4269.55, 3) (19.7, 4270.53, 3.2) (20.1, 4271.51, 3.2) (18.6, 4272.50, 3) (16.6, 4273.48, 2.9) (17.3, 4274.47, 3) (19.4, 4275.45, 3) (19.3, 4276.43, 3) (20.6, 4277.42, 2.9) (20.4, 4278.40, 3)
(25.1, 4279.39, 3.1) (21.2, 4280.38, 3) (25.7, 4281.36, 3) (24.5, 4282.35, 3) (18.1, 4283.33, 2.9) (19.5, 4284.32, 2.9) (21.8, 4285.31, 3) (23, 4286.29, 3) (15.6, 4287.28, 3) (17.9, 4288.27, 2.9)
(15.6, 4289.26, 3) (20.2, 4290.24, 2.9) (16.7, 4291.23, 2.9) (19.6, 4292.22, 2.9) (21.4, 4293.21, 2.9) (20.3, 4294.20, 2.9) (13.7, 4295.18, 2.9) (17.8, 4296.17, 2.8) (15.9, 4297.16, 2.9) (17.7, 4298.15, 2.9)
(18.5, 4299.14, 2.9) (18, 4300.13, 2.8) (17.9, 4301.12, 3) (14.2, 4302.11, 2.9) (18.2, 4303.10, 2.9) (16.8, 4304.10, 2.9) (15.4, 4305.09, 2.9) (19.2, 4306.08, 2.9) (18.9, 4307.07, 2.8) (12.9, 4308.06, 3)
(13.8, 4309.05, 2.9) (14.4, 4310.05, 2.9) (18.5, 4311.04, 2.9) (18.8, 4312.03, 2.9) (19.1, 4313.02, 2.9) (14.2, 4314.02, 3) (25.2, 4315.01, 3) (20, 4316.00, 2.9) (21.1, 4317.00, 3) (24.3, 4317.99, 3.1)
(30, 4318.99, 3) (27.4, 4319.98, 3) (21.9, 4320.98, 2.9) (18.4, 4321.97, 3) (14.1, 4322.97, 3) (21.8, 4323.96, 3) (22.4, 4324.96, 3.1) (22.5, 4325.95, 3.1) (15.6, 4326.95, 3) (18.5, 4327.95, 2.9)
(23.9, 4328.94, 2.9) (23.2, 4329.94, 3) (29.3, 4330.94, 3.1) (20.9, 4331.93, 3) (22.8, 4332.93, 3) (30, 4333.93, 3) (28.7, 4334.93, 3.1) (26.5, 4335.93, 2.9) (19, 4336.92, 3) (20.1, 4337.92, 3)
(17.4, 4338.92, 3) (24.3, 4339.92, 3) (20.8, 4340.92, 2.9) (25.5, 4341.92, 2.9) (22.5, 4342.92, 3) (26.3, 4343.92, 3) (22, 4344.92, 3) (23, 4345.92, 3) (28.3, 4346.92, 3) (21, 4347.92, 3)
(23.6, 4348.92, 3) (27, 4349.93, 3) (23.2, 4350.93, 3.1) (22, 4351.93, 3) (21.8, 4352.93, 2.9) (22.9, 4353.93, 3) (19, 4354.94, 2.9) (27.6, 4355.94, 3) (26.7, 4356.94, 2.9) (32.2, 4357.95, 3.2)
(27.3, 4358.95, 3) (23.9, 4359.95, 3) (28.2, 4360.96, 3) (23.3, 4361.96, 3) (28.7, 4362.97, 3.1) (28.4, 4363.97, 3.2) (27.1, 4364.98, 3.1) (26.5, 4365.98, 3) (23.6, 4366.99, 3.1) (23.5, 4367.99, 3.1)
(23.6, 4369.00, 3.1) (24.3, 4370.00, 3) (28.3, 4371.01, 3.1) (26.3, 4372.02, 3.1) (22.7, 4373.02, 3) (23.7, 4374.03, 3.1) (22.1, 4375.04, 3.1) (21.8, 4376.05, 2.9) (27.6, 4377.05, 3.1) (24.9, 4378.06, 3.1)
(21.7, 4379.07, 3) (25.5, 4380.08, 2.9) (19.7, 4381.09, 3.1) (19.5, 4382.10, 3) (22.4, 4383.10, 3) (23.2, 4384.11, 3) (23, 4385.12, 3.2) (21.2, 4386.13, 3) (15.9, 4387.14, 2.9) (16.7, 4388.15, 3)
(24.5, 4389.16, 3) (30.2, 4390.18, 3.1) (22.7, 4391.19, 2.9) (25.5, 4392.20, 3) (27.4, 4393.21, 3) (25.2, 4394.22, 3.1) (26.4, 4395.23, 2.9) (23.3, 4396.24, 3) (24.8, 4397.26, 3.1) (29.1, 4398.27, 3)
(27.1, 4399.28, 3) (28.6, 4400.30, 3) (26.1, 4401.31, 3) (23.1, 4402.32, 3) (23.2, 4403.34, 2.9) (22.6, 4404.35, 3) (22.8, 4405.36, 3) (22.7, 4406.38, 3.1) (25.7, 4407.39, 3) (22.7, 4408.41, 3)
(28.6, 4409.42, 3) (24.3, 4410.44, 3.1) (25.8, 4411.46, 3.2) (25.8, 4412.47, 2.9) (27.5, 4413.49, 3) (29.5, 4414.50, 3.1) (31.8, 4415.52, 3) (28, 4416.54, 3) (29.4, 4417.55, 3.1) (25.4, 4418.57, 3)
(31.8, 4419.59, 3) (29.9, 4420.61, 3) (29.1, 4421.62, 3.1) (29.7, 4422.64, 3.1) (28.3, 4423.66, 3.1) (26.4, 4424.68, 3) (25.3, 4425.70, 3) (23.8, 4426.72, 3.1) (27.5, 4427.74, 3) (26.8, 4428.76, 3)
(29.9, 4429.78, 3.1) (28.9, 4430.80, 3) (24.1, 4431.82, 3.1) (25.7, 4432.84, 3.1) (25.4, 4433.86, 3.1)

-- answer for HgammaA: -4.60 Angstrom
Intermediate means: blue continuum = 18.6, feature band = 23.5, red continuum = 24.7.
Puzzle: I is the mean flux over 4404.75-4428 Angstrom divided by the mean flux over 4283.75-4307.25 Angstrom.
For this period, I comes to 1.5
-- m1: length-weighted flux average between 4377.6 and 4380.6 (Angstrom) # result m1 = 24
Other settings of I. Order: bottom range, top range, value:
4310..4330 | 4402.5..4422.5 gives 1.28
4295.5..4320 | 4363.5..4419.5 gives 1.34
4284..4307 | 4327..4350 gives 1.30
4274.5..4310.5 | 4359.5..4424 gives 1.36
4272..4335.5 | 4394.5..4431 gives 1.34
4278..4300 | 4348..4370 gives 1.29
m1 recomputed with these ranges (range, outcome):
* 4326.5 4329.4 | 19.4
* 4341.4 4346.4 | 23.9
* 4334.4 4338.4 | 23.7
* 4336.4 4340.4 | 20.3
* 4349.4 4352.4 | 24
